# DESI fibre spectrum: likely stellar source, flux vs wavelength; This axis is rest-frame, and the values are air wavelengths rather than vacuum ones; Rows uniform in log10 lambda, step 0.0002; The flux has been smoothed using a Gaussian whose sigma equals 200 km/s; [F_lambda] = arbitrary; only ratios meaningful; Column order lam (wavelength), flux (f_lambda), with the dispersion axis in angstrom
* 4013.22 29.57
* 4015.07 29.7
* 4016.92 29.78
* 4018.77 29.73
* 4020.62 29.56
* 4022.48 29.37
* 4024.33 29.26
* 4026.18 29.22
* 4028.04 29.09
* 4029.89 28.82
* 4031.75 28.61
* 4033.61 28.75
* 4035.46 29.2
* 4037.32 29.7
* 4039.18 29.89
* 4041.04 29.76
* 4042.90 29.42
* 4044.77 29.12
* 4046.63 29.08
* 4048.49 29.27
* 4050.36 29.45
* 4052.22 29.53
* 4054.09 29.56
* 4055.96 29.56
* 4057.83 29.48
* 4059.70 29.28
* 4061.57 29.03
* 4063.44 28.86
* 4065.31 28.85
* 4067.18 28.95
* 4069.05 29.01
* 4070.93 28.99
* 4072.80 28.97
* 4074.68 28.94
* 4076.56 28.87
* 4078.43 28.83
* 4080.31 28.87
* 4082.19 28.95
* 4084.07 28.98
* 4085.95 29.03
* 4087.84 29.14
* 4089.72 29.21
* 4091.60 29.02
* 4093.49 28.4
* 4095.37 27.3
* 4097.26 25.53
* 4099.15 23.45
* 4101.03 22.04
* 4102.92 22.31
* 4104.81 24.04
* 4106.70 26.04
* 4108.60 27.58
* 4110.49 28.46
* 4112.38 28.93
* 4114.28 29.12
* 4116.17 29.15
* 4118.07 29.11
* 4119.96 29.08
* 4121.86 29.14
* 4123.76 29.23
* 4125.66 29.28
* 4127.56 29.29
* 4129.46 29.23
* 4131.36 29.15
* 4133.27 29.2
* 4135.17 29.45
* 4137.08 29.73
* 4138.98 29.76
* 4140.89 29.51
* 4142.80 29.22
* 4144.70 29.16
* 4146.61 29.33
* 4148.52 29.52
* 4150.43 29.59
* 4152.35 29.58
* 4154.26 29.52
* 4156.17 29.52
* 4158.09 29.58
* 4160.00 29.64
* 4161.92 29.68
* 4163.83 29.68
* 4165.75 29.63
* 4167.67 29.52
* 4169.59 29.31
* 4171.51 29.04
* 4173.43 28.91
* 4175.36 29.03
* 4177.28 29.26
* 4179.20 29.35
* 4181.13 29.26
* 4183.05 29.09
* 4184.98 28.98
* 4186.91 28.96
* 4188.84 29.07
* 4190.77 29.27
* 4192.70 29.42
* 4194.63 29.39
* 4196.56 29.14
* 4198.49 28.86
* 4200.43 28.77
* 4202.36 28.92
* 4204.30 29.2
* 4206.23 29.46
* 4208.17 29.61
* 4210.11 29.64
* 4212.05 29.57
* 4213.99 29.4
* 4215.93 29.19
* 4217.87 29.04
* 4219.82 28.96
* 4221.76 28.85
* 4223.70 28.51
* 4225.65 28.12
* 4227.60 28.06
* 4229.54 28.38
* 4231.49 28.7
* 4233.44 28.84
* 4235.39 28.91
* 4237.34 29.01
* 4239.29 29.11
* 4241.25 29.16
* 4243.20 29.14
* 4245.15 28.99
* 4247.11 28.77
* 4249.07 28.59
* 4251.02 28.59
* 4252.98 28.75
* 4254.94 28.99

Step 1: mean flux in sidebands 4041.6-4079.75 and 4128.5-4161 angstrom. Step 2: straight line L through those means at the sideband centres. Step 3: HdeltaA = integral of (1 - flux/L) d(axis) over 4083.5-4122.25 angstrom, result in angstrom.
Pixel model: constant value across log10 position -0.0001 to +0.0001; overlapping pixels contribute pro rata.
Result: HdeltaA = 2.6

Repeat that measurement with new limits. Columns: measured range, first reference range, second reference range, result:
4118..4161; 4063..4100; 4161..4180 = -0.54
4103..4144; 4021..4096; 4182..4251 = 0.62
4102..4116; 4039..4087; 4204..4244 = 1.12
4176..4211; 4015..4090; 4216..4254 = -0.40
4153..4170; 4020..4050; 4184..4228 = -0.27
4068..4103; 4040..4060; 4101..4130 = 0.90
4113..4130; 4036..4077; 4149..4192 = 0.07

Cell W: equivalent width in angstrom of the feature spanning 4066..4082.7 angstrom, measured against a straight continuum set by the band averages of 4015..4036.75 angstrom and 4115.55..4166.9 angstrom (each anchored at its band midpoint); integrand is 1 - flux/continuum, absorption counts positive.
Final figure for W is 0.22 angstrom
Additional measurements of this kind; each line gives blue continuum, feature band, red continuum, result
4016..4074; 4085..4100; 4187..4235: 0.8 angstrom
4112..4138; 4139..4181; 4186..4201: -0.4 angstrom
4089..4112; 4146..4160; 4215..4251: -1.2 angstrom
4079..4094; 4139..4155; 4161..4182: -0.1 angstrom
